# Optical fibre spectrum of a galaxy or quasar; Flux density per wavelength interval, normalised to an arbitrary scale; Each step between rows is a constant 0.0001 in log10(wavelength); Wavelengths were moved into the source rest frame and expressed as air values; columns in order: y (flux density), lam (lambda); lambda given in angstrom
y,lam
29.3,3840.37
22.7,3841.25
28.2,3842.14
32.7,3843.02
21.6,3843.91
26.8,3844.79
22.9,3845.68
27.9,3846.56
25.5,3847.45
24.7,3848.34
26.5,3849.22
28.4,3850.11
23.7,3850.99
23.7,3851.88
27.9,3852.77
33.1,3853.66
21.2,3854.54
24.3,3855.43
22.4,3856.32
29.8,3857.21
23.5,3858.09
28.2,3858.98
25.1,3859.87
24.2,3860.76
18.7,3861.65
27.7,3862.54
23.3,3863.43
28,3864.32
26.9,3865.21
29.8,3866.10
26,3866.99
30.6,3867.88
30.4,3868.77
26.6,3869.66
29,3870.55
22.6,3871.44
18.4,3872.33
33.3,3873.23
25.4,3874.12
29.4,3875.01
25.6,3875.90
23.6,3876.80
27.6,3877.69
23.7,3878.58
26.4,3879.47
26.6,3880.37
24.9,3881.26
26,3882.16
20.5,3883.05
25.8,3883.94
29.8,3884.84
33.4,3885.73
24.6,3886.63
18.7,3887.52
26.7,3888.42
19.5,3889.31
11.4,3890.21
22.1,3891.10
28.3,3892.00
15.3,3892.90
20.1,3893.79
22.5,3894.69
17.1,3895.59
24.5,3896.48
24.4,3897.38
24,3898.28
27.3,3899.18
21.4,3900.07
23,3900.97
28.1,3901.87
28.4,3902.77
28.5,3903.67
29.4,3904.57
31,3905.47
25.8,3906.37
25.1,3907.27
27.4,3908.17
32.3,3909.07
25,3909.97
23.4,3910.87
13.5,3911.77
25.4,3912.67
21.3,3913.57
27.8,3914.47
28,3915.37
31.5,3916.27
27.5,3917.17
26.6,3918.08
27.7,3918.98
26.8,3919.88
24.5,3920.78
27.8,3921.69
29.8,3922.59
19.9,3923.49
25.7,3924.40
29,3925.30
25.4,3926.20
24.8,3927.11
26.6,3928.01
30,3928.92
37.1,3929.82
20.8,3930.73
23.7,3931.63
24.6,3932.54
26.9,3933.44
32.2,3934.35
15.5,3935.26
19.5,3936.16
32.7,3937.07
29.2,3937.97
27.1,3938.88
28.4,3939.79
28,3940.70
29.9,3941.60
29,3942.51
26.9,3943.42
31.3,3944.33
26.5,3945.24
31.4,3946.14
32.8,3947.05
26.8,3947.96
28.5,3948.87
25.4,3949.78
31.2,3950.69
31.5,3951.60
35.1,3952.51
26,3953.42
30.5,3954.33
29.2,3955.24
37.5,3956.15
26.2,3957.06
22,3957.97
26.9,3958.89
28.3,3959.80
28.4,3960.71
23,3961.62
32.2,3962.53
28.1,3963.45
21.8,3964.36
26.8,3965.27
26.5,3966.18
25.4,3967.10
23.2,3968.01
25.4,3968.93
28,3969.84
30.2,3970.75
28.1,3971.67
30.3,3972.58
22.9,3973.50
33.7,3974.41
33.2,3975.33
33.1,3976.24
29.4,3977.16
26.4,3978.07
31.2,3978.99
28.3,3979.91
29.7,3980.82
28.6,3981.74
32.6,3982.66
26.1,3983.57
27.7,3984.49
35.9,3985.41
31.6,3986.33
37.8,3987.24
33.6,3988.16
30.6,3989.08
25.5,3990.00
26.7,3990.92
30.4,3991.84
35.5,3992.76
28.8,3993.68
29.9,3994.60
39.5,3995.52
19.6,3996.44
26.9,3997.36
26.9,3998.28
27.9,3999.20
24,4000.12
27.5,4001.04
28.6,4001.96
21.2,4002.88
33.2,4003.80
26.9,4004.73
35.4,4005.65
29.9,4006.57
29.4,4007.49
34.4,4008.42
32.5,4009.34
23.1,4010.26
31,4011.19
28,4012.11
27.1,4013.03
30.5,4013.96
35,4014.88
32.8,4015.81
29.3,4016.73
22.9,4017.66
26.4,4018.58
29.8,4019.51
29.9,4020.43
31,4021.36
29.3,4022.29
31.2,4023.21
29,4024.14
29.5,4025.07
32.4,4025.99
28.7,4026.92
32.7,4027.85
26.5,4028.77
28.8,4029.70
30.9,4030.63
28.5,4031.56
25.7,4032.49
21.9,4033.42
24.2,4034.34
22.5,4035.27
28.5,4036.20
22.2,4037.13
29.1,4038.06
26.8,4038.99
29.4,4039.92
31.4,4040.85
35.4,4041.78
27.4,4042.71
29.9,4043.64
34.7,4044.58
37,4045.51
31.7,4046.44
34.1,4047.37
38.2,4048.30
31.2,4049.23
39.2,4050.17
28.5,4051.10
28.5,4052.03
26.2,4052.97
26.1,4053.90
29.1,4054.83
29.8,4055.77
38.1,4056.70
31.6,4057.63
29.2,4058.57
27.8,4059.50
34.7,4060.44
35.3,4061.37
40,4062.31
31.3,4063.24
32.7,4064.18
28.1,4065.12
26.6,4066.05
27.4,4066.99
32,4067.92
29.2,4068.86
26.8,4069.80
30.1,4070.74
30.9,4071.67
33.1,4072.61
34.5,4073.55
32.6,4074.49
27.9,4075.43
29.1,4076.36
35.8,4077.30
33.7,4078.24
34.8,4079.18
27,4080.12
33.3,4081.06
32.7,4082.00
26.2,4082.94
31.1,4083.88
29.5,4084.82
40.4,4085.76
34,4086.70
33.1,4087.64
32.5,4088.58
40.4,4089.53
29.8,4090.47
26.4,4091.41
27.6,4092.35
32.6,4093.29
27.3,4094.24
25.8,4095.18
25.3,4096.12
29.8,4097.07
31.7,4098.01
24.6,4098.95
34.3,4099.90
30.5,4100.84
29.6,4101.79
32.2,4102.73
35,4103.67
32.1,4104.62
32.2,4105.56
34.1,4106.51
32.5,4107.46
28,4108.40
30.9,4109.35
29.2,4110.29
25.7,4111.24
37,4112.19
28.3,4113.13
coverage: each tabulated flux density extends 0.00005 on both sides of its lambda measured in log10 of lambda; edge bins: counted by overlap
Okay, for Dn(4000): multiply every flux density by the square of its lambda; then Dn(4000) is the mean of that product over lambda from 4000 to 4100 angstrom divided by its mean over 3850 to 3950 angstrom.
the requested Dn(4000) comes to 1.26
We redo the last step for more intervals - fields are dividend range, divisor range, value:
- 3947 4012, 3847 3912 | 1.21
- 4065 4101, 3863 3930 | 1.32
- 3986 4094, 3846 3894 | 1.31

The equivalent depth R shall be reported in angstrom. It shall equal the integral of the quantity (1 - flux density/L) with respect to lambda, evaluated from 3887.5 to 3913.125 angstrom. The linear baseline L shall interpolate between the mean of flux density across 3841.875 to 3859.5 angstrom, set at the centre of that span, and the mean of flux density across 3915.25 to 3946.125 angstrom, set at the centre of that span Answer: 2.8 angstrom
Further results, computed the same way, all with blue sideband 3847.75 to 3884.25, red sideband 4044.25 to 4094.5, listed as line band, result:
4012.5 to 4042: 1.8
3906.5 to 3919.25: 0.7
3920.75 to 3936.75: 1.1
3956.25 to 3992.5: 0.4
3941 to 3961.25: -0.5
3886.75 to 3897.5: 2.3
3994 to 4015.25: 0.6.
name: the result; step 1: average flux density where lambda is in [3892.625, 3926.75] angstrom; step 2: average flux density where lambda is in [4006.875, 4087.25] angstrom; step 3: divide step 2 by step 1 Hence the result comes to 1.20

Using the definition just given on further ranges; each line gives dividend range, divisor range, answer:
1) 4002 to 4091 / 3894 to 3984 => 1.12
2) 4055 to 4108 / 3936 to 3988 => 1.08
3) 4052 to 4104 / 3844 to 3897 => 1.24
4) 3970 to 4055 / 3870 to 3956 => 1.13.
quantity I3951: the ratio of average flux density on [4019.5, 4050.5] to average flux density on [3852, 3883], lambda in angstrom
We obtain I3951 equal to 1.1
